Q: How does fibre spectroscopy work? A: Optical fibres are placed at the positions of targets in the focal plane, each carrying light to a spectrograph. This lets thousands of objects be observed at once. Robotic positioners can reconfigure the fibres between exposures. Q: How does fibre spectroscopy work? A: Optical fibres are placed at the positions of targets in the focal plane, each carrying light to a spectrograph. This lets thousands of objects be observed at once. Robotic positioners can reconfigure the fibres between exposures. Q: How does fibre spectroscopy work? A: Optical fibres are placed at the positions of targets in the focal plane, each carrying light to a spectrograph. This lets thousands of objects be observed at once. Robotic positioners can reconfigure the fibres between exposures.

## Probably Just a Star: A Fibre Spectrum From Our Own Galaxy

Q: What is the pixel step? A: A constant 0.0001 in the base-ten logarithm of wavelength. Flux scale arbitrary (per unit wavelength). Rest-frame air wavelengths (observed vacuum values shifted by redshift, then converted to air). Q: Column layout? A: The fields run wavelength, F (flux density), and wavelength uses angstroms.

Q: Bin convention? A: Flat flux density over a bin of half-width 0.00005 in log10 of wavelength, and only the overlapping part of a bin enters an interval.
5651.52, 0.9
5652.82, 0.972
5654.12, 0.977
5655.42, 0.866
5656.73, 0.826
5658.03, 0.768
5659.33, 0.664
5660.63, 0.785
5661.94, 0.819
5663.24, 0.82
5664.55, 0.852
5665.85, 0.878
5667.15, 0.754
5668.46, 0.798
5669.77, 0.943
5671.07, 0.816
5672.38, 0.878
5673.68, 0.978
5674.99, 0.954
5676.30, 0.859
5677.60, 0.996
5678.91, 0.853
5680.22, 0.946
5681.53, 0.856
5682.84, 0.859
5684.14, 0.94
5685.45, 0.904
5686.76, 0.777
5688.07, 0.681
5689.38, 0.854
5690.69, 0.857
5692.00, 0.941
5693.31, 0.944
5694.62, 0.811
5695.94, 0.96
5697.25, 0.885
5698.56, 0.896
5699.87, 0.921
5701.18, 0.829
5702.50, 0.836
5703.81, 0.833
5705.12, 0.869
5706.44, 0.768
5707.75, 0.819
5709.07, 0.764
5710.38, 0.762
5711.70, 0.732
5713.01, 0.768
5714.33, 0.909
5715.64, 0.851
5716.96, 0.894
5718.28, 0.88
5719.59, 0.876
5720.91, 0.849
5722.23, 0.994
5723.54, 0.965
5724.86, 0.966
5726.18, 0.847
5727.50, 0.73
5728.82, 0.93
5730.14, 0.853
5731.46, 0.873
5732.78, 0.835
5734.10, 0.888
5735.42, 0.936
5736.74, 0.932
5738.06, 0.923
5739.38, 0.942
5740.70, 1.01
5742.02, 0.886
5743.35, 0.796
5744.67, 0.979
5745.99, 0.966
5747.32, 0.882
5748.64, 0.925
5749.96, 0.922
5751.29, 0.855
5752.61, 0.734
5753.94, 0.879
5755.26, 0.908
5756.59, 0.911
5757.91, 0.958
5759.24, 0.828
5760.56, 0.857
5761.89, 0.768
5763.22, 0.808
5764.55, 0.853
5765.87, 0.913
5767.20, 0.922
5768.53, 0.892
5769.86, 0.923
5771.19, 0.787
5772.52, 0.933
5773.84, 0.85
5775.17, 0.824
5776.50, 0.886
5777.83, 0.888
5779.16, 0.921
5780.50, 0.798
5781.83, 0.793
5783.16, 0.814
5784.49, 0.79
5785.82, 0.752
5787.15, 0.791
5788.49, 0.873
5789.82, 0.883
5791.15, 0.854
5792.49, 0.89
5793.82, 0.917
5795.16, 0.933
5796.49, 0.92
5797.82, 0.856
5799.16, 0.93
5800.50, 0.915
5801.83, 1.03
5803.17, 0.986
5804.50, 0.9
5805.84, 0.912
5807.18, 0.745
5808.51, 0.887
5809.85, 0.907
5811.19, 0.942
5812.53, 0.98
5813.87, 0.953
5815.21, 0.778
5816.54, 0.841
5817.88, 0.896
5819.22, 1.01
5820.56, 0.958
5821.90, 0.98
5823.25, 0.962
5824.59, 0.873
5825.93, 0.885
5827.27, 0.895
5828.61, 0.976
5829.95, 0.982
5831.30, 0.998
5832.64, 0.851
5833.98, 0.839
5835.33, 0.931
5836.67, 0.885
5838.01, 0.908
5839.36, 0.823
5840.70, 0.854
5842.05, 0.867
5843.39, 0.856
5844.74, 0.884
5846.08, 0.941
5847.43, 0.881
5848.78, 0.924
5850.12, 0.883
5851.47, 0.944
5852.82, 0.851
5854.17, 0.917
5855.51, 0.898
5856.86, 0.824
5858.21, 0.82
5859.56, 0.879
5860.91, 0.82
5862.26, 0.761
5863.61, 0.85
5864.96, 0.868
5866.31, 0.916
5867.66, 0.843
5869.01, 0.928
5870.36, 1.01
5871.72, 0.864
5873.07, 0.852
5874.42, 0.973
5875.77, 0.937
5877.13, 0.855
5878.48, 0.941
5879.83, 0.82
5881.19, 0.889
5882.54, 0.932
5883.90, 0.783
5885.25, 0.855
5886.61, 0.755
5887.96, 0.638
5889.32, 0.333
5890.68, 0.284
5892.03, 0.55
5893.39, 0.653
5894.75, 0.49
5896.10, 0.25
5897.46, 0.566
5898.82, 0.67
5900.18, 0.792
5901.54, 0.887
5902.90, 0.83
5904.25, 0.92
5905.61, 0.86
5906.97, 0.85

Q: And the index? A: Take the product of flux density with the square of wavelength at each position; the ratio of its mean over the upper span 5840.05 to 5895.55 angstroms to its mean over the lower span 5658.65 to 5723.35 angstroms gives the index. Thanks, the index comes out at 1.02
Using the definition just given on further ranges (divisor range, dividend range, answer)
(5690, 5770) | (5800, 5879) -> 1.07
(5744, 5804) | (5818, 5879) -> 1.05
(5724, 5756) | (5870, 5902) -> 0.86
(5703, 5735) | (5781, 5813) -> 1.06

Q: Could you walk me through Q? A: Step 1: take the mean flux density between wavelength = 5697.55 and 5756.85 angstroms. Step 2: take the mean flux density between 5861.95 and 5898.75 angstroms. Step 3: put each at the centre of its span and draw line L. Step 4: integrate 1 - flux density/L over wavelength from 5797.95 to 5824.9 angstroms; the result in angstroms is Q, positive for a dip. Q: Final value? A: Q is -3.7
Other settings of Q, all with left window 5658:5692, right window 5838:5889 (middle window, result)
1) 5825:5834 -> -0.62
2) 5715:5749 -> -1.72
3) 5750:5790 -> 0.25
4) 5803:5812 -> -0.33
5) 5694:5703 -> -0.25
